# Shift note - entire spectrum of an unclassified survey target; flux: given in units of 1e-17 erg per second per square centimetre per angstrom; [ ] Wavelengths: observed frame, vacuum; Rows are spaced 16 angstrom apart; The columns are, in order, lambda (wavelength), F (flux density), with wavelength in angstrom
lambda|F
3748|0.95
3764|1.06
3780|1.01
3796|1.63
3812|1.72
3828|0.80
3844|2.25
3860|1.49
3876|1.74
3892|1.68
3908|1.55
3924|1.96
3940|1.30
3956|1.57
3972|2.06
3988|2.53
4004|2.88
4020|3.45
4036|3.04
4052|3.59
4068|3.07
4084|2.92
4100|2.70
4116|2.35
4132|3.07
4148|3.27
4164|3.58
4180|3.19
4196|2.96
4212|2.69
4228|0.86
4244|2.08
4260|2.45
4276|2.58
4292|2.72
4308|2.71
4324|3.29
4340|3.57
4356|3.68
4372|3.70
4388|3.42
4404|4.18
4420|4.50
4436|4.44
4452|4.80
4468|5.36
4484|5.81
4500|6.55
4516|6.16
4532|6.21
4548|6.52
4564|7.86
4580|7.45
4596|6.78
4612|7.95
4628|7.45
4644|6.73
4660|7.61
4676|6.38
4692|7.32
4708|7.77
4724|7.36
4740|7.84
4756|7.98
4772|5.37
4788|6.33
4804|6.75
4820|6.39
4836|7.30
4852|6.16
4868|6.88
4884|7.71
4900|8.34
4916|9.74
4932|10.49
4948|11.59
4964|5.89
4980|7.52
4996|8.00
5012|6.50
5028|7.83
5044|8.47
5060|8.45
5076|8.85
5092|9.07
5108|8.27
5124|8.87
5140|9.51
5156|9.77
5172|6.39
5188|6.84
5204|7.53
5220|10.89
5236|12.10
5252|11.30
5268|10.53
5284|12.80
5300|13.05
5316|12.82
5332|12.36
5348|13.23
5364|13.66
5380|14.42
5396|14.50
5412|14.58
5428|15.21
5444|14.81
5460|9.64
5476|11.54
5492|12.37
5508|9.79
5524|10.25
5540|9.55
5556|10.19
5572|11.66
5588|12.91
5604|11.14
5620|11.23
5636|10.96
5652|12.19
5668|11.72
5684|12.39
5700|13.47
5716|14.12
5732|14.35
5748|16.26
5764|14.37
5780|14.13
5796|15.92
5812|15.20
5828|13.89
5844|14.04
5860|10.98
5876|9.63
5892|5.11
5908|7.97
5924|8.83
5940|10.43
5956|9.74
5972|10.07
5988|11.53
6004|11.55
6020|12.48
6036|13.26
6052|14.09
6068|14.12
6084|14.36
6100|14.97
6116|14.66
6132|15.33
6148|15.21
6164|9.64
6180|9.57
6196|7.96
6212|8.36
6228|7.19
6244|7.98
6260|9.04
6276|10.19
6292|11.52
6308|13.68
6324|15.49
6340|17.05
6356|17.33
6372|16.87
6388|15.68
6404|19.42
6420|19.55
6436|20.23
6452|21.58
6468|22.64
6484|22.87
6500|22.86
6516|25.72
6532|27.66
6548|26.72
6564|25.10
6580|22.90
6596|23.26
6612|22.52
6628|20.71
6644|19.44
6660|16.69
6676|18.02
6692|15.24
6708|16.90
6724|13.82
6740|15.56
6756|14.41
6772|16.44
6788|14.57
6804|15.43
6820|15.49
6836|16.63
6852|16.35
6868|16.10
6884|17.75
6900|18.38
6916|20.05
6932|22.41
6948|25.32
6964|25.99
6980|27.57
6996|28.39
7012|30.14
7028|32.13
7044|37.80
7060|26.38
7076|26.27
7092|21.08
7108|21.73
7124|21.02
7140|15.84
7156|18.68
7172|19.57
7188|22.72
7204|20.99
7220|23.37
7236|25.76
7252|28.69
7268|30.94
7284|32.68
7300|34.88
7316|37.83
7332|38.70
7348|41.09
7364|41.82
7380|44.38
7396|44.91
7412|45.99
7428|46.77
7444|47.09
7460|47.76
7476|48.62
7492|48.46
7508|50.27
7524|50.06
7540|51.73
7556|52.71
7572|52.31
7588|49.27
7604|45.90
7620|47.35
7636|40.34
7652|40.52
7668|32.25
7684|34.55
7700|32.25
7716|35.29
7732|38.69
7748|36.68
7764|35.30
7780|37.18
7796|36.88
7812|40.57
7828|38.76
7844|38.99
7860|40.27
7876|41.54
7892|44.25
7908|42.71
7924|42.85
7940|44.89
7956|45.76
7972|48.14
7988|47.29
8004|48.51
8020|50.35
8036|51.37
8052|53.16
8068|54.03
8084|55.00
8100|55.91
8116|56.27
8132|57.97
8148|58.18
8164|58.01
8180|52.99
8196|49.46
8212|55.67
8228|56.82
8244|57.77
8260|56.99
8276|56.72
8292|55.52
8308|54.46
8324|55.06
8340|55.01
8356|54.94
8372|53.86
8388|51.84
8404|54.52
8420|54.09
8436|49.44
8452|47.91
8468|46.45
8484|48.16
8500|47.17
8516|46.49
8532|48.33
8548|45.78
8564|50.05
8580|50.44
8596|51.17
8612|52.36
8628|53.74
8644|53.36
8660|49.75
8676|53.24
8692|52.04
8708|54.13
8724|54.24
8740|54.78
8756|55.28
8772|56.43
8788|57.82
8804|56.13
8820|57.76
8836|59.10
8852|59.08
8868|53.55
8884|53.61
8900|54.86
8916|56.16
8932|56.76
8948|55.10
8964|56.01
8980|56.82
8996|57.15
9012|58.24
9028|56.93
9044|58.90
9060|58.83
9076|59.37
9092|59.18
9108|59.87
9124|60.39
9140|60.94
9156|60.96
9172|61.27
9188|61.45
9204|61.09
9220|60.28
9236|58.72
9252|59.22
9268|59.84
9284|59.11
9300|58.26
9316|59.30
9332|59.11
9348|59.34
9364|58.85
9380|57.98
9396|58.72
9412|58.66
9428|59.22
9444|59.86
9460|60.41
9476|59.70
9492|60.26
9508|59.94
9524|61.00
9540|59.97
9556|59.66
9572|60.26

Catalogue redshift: 0.000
